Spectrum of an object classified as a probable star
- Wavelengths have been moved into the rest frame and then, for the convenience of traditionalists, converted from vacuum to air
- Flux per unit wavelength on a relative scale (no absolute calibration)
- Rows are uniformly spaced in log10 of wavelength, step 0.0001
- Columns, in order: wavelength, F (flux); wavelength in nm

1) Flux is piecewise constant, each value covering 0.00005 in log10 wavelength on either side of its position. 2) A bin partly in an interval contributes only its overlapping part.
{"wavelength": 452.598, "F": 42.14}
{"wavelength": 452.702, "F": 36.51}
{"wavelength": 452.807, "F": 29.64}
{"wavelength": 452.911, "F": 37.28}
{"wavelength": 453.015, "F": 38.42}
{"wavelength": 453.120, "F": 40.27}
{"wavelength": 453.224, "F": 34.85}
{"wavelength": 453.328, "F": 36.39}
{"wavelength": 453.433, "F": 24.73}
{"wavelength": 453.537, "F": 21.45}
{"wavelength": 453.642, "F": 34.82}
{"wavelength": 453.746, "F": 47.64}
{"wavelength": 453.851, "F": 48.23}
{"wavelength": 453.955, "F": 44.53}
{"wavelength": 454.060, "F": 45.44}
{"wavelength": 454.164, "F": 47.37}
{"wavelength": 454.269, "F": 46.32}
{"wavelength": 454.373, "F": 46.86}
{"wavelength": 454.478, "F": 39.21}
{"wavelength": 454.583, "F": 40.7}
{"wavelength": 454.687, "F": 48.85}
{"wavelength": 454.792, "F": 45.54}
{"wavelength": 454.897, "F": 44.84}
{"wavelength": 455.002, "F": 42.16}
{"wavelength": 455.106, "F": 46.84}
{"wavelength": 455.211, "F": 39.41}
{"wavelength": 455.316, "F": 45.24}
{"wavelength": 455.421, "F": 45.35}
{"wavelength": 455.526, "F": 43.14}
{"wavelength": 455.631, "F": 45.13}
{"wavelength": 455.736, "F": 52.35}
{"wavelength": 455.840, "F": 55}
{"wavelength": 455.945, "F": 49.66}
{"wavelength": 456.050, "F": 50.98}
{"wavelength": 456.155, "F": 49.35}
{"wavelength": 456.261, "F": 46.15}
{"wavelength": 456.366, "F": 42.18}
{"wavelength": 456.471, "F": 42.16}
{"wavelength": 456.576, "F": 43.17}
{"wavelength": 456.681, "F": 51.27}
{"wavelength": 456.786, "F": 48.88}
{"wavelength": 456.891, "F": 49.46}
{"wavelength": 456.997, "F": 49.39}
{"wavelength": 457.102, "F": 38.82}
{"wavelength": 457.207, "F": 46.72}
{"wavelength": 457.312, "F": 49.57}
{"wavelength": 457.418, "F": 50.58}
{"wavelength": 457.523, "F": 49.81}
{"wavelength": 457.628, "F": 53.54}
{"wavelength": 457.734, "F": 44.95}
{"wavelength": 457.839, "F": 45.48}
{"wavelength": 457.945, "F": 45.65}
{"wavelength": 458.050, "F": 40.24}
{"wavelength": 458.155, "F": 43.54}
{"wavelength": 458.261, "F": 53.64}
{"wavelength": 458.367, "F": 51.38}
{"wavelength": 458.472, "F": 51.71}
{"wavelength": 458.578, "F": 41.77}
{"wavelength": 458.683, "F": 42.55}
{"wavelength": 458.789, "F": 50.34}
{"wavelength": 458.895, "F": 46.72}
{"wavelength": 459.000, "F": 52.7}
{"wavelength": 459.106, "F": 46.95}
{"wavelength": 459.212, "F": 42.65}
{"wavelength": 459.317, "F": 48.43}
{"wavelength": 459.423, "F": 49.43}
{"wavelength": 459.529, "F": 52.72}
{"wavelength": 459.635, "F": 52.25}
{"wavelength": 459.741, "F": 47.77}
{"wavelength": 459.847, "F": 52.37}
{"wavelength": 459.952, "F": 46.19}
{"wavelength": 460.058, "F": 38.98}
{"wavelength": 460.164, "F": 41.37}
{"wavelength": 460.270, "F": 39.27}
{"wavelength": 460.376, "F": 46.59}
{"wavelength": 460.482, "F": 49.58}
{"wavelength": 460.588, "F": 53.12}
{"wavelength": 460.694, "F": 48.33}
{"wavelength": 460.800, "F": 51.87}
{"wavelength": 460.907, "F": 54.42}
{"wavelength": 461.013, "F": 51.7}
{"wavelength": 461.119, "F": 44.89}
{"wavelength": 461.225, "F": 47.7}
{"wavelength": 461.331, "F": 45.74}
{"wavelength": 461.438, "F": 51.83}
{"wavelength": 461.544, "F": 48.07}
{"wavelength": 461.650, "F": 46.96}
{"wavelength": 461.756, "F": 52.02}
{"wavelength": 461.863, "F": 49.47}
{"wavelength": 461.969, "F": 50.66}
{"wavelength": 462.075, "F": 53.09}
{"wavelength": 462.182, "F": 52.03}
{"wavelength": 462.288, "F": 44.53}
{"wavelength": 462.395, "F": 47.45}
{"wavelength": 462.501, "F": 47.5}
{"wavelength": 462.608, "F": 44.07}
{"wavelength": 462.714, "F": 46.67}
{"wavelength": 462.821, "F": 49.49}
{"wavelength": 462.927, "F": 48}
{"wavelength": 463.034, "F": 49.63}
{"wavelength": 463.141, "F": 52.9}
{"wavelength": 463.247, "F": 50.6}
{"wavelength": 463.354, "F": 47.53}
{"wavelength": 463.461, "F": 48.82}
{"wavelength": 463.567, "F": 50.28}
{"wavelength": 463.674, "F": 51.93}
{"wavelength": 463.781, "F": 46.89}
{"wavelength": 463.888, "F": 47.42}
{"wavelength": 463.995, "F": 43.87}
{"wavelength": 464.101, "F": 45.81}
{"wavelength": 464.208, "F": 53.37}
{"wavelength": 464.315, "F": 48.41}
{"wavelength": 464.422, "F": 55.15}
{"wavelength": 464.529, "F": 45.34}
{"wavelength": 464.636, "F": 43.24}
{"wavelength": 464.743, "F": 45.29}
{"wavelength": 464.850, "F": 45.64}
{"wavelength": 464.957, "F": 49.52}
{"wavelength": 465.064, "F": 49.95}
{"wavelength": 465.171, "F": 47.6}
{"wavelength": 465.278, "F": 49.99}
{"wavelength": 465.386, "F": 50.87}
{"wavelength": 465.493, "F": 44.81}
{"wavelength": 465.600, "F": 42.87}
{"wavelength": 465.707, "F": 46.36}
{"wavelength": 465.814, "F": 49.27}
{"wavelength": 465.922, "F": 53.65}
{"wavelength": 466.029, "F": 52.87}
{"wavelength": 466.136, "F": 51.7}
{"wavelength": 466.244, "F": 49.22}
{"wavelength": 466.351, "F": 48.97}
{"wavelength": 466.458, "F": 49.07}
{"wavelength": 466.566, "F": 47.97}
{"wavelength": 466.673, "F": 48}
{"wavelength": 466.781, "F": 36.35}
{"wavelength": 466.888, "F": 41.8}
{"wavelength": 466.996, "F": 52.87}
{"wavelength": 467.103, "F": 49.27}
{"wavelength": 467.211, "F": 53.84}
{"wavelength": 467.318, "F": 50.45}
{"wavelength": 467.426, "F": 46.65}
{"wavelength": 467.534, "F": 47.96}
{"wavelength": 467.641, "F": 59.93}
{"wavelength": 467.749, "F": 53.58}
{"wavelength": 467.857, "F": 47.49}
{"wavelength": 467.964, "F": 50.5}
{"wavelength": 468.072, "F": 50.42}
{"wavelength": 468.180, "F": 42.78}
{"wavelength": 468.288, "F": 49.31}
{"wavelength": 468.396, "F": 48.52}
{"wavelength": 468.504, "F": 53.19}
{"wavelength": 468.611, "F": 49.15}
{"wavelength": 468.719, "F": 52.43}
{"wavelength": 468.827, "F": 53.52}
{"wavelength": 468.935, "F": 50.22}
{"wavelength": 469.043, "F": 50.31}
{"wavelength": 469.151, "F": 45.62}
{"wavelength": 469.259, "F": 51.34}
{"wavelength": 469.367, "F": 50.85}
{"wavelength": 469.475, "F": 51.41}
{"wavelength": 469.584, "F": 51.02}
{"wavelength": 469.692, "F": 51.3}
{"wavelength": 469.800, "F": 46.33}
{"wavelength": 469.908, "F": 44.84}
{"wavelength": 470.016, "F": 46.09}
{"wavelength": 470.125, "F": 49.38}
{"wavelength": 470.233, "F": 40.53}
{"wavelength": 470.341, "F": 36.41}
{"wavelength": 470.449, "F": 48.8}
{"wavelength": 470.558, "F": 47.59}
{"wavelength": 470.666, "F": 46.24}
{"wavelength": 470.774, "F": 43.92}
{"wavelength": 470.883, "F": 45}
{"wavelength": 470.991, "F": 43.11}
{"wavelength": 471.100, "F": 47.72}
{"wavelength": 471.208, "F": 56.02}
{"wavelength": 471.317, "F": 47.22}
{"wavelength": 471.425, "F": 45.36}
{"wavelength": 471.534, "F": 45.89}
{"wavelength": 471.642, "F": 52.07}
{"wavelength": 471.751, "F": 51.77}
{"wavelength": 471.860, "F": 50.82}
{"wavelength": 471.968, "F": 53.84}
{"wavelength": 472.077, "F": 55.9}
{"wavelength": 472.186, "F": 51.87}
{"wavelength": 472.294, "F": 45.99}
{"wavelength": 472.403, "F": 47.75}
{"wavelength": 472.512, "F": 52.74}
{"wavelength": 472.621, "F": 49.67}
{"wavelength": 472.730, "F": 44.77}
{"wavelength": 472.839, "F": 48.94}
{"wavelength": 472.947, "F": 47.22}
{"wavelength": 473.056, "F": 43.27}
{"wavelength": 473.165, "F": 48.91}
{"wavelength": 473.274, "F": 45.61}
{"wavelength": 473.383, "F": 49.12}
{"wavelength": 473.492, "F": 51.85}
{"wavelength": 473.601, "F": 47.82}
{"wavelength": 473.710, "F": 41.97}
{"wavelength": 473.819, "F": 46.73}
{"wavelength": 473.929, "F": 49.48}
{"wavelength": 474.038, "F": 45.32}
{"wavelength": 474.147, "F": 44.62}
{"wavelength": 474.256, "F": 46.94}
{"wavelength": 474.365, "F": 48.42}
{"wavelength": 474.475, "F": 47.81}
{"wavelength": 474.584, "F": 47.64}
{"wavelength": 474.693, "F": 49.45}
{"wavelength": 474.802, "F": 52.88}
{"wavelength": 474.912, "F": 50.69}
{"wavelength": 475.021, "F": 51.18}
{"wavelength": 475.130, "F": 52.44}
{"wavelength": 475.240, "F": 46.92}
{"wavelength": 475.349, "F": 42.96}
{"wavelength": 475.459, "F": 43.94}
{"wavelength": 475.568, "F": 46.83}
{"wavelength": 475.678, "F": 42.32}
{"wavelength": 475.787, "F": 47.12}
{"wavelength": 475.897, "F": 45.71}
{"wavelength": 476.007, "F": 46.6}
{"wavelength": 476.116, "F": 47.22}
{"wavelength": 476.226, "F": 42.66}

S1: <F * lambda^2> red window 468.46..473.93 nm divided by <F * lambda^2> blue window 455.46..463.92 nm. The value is 1.06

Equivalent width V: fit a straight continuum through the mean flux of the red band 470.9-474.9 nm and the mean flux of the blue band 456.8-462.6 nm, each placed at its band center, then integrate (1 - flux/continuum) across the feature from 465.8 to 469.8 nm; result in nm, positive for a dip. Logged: -0.12 nm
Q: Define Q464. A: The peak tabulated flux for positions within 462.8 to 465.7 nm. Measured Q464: 55.15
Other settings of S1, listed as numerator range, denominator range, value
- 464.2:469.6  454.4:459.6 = 1.09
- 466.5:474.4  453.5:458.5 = 1.12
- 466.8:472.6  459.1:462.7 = 1.05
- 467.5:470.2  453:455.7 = 1.27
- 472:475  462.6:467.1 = 1.04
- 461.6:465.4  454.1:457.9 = 1.08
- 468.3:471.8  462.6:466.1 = 1.02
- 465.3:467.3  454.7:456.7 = 1.09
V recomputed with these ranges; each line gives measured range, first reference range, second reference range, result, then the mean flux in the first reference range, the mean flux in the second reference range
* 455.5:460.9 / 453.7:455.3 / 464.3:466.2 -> -0.177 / 44.9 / 48.5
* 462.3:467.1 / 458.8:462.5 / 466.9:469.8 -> 0.127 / 48.5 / 50.3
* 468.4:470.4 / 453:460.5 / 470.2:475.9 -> -0.058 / 45.4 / 47.7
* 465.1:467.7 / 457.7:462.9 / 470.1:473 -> -0.048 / 47.9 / 48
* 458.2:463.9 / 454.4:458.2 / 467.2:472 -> -0.163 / 46.3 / 48.8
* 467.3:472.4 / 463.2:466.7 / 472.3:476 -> -0.099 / 48.6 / 47.5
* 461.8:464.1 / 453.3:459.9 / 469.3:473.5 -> -0.087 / 46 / 48.1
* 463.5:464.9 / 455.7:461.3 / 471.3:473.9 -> 0.007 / 47.8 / 48.7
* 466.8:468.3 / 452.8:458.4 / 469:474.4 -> -0.079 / 44.4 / 47.9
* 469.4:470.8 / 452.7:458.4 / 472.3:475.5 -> 0.015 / 44.3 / 47.8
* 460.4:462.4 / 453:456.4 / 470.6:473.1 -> -0.187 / 43.4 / 48.6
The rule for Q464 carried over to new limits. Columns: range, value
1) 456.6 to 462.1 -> 54.42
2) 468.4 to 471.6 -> 56.02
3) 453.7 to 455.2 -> 48.85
